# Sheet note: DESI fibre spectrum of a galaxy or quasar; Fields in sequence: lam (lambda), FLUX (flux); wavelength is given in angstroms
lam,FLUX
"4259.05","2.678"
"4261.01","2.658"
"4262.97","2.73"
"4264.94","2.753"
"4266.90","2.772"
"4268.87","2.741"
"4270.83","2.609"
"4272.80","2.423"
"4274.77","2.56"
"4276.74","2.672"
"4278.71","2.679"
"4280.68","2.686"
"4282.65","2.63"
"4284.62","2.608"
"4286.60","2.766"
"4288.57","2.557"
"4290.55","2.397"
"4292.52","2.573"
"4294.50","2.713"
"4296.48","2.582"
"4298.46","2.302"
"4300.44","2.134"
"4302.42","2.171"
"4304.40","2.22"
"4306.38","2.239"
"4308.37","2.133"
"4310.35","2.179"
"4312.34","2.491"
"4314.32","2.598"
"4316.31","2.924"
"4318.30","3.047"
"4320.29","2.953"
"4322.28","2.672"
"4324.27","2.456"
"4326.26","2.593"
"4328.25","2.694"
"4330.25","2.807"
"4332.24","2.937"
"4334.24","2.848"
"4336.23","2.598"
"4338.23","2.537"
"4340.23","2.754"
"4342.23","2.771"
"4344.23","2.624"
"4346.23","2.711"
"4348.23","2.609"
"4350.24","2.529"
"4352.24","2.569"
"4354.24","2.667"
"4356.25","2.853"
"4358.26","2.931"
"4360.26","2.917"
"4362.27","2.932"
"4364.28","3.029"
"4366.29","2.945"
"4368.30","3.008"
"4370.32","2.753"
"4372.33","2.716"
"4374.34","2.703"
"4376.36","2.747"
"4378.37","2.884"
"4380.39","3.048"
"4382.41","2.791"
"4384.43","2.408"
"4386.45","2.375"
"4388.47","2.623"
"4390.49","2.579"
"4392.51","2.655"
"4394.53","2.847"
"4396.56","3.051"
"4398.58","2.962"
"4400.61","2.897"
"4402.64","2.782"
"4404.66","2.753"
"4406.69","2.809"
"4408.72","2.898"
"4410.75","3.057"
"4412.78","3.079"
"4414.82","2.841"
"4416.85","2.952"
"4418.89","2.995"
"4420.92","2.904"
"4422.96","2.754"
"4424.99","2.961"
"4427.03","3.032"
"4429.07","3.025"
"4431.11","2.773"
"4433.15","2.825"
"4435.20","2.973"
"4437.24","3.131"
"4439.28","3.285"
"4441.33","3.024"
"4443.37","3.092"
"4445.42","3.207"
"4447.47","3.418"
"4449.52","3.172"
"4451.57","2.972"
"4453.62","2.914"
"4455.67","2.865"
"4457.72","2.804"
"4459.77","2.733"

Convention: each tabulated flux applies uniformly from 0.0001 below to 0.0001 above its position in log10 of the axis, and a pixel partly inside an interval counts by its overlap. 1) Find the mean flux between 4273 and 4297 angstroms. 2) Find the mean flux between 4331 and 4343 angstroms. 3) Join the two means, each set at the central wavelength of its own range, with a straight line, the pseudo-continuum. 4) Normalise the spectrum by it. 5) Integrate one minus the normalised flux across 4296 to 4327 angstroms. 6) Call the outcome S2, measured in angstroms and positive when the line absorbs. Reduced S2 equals 2.3 angstroms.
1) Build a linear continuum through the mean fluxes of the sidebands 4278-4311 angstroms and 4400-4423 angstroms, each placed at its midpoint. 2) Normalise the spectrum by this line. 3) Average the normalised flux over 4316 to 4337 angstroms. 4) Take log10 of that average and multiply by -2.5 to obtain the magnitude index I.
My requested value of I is -0.083 mag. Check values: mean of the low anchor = 2.45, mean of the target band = 2.77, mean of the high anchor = 2.9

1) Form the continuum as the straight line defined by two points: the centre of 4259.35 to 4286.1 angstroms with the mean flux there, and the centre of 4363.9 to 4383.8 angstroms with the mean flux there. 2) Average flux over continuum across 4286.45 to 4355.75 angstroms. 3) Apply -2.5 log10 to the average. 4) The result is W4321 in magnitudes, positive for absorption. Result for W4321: 0.07 mag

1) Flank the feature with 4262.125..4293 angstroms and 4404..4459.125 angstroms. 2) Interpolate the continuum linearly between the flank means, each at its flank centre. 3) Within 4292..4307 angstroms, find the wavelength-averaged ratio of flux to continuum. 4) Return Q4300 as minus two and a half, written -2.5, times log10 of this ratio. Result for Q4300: 0.138 mag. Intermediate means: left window 2.64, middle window 2.36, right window 2.98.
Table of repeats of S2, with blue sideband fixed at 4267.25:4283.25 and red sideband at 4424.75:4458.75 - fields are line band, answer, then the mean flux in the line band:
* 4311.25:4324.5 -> -0.1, 2.75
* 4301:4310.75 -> 1.9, 2.19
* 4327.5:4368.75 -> 0.5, 2.77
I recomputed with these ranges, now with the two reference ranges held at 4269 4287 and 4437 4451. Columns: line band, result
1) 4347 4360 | 0.068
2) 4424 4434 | 0.075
